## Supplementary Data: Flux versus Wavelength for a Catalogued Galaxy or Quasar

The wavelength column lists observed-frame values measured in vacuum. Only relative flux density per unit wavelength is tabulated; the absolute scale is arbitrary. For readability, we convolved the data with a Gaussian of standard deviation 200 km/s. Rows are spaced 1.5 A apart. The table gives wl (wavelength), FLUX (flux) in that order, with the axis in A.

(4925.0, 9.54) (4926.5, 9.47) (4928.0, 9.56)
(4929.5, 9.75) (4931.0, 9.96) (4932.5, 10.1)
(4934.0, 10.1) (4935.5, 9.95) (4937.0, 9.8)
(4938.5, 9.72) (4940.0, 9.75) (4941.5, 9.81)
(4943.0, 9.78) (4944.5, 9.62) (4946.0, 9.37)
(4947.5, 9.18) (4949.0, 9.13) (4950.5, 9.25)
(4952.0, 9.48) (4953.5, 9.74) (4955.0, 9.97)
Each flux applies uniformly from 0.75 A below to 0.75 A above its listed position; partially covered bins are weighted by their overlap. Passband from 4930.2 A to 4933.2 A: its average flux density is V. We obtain 10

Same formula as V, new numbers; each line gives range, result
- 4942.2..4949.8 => 9.42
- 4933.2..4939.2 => 9.9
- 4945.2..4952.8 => 9.29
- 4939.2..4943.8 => 9.78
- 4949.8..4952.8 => 9.37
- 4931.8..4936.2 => 10.1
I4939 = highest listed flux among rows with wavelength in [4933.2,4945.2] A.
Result 10.1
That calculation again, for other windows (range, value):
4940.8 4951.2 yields 9.81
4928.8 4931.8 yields 9.96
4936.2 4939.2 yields 9.8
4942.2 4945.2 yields 9.78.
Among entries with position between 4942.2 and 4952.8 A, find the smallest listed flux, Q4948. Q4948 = 9.13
